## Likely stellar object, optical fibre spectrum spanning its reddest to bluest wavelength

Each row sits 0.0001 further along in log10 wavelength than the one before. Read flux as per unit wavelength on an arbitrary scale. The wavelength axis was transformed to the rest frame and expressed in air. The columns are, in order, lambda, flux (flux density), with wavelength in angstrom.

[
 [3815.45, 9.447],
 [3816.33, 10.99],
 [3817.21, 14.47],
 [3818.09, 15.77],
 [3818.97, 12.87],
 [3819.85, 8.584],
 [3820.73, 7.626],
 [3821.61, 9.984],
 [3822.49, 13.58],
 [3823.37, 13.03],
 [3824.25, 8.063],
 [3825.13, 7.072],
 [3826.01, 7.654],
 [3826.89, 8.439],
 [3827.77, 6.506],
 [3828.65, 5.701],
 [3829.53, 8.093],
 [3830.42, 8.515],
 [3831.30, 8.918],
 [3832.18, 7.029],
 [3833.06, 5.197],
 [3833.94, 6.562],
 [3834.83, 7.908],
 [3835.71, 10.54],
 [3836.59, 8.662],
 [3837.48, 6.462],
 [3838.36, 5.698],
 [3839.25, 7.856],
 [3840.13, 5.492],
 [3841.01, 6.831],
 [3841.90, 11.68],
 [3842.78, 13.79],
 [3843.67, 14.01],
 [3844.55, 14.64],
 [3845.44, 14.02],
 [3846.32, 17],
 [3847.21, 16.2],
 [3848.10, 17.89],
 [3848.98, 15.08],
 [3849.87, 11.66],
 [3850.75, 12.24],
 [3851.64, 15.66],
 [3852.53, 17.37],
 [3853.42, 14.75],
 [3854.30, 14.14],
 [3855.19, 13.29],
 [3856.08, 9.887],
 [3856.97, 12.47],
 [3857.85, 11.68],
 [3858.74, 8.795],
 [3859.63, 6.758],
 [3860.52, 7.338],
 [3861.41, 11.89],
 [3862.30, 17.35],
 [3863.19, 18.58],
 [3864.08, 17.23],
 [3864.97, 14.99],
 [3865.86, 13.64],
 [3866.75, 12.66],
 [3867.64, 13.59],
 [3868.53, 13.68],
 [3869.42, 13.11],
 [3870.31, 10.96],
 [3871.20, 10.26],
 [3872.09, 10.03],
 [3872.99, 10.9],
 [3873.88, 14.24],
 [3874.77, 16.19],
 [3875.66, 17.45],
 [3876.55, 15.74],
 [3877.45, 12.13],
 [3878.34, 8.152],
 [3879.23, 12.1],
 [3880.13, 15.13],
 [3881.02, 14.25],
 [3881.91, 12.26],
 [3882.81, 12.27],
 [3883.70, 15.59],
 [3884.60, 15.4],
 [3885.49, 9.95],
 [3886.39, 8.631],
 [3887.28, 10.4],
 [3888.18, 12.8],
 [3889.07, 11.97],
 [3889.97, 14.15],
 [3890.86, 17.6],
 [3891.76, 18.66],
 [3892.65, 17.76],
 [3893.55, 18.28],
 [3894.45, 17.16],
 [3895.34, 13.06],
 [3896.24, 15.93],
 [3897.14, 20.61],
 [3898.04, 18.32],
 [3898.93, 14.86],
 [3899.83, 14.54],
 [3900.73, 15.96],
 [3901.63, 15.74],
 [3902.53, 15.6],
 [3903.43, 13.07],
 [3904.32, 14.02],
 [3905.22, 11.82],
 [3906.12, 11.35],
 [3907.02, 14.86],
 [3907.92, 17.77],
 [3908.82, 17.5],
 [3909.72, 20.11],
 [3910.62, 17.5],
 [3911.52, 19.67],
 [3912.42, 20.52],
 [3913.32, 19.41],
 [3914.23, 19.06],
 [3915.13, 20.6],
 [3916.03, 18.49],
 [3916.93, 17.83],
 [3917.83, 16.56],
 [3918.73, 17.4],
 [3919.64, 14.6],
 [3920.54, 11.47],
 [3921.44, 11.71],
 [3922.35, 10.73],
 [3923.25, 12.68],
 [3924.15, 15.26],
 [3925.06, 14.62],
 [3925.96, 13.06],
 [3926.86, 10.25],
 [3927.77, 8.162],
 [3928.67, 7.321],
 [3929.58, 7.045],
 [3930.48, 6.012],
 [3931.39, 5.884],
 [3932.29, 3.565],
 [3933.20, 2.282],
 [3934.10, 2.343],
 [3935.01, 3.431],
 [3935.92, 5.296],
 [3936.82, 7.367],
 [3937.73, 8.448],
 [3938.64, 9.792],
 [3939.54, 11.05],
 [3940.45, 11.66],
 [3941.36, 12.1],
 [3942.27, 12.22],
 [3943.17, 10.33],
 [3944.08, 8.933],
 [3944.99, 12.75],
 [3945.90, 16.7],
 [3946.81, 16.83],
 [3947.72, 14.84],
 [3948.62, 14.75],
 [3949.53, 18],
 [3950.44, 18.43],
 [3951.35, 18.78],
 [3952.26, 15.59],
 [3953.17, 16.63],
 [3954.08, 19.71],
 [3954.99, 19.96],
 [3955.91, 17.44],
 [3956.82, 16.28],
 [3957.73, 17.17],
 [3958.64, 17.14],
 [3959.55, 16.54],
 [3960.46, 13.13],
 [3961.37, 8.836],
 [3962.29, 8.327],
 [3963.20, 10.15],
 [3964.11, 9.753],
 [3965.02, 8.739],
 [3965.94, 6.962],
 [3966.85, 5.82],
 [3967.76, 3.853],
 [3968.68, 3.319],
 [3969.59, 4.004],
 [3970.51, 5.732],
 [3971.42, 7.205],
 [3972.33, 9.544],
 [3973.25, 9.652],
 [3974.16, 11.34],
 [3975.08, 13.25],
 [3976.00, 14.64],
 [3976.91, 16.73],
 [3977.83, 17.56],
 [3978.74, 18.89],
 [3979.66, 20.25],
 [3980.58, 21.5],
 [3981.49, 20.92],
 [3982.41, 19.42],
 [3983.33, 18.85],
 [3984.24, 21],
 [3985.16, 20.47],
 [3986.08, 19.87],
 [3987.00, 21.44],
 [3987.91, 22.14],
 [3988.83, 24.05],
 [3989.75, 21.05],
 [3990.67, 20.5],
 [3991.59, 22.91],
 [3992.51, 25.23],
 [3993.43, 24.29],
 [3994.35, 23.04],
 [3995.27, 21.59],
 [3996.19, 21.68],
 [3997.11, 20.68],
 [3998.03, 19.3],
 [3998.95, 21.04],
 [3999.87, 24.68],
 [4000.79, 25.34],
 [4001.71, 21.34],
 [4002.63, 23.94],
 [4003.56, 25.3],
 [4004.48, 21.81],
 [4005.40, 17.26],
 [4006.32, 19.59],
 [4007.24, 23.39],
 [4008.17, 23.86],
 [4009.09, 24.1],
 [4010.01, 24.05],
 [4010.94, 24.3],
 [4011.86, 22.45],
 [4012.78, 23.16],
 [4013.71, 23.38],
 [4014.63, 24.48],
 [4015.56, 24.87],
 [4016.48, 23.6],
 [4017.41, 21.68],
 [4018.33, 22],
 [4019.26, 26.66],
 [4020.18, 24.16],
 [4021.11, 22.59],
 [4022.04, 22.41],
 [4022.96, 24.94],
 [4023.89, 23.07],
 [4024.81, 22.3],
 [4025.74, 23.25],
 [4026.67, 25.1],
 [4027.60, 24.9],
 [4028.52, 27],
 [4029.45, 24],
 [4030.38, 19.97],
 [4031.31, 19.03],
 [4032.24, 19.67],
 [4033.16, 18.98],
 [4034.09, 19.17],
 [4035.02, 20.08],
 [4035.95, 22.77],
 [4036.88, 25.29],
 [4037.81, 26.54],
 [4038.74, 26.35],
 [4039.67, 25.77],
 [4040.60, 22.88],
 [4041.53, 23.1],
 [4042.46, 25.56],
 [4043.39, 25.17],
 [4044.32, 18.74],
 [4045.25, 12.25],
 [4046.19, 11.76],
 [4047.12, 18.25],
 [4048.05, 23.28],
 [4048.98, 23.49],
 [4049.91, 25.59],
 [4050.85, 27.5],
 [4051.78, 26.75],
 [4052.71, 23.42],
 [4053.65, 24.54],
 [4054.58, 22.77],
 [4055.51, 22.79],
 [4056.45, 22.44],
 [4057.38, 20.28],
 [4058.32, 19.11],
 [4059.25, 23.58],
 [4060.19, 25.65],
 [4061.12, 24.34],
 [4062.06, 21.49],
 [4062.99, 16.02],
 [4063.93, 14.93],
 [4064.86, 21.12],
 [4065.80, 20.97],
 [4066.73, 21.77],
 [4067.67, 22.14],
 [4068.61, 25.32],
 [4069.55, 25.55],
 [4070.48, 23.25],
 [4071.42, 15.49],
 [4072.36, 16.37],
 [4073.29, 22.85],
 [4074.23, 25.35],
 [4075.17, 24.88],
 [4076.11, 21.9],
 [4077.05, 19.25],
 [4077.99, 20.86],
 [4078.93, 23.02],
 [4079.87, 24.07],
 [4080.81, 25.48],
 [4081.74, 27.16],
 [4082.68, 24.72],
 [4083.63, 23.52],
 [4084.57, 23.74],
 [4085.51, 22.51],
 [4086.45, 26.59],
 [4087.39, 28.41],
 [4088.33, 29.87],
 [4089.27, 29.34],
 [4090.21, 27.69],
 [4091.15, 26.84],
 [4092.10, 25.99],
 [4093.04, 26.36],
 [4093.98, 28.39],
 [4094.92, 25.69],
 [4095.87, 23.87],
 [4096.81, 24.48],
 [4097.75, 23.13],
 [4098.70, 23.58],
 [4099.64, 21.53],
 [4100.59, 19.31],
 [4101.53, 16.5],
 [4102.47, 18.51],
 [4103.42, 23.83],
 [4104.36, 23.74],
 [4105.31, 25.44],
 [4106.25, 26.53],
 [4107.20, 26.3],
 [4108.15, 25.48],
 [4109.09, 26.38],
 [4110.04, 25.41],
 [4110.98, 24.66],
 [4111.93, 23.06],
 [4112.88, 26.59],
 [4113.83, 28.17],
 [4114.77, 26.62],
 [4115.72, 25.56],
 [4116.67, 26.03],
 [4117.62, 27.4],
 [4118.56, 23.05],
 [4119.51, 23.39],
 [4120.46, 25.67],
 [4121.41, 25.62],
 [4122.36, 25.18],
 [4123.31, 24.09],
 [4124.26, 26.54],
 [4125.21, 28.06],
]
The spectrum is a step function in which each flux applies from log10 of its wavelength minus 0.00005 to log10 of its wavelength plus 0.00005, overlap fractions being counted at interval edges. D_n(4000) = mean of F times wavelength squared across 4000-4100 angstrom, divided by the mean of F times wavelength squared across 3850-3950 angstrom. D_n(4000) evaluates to 1.88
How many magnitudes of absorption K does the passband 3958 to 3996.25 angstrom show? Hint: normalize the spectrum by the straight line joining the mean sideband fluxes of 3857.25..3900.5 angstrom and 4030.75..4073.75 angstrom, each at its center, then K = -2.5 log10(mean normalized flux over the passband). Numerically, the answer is 0.19 mag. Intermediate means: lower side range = 13.7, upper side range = 21.8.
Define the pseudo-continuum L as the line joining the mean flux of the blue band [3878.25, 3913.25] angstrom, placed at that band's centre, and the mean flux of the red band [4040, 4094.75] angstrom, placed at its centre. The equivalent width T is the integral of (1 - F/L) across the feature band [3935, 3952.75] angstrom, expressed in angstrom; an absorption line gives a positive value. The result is 4.9 angstrom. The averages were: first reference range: 15.1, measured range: 12.6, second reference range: 23.1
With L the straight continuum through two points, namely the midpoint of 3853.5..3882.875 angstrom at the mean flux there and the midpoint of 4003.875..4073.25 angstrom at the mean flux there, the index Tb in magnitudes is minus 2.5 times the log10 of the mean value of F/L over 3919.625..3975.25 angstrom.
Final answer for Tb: 0.49 mag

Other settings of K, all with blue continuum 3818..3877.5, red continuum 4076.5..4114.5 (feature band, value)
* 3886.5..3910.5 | -0.093 mag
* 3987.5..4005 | -0.167 mag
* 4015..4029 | -0.153 mag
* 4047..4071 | 0.005 mag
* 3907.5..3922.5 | -0.148 mag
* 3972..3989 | 0.039 mag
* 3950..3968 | 0.265 mag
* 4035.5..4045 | -0.107 mag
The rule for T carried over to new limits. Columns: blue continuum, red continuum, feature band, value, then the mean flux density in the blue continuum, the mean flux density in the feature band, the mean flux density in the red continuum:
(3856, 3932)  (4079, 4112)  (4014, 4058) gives -2.48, 13.9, 22.8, 24.8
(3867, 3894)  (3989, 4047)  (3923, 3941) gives 9.16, 13.5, 8.24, 22.5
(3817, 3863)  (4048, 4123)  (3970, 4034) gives -4.77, 10.9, 21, 23.9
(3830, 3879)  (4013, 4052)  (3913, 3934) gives 5.10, 12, 12.1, 22.8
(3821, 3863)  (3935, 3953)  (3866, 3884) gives -2.62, 10.8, 13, 12.7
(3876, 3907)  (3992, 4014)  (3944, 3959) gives 1.74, 14.3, 16.6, 22.7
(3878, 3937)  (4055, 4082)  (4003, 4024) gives -4.55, 13.5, 23.2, 21.9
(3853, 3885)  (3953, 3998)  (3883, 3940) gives 2.93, 13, 13.4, 15.9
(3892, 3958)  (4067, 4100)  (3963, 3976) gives 6.83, 13.9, 8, 24.3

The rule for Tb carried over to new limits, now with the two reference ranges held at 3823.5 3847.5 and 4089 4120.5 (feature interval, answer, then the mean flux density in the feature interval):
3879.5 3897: -0.169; 14.4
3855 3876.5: -0.170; 12.8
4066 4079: 0.048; 21.9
